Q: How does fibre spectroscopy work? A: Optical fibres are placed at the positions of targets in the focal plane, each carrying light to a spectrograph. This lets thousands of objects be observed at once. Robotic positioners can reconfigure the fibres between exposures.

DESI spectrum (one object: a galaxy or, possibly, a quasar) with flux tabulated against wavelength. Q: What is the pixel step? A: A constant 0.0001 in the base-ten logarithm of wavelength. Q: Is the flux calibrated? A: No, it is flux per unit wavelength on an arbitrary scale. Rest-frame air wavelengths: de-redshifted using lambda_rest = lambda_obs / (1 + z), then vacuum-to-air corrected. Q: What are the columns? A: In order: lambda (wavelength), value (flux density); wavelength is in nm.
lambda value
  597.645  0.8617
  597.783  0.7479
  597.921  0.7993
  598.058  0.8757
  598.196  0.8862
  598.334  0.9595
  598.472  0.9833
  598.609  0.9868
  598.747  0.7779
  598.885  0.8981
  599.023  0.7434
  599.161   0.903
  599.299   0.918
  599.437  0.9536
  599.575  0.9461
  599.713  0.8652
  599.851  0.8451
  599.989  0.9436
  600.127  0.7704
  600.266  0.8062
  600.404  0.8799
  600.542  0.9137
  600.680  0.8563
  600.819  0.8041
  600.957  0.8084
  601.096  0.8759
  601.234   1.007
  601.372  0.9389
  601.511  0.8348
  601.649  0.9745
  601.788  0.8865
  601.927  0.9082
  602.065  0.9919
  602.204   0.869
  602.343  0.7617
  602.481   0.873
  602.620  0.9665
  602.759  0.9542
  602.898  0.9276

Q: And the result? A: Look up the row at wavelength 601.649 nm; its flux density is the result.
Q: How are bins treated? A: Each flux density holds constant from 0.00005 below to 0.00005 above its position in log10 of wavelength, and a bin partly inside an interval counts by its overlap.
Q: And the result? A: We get 0.9745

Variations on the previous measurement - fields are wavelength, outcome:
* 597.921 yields 0.7993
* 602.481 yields 0.873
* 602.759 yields 0.9542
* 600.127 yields 0.7704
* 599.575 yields 0.9461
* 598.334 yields 0.9595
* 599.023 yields 0.7434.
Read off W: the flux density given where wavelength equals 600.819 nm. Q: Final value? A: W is 0.8041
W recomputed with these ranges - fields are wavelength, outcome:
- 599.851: 0.8451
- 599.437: 0.9536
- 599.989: 0.9436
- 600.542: 0.9137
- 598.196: 0.8862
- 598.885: 0.8981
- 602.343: 0.7617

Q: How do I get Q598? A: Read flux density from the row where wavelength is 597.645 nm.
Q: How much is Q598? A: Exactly 0.8617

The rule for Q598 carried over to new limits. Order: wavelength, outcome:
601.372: 0.9389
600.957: 0.8084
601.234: 1.007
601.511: 0.8348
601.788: 0.8865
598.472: 0.9833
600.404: 0.8799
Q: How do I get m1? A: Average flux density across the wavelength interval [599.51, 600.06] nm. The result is 0.9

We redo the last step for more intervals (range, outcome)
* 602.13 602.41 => 0.817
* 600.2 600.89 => 0.853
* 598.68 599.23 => 0.83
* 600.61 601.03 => 0.822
